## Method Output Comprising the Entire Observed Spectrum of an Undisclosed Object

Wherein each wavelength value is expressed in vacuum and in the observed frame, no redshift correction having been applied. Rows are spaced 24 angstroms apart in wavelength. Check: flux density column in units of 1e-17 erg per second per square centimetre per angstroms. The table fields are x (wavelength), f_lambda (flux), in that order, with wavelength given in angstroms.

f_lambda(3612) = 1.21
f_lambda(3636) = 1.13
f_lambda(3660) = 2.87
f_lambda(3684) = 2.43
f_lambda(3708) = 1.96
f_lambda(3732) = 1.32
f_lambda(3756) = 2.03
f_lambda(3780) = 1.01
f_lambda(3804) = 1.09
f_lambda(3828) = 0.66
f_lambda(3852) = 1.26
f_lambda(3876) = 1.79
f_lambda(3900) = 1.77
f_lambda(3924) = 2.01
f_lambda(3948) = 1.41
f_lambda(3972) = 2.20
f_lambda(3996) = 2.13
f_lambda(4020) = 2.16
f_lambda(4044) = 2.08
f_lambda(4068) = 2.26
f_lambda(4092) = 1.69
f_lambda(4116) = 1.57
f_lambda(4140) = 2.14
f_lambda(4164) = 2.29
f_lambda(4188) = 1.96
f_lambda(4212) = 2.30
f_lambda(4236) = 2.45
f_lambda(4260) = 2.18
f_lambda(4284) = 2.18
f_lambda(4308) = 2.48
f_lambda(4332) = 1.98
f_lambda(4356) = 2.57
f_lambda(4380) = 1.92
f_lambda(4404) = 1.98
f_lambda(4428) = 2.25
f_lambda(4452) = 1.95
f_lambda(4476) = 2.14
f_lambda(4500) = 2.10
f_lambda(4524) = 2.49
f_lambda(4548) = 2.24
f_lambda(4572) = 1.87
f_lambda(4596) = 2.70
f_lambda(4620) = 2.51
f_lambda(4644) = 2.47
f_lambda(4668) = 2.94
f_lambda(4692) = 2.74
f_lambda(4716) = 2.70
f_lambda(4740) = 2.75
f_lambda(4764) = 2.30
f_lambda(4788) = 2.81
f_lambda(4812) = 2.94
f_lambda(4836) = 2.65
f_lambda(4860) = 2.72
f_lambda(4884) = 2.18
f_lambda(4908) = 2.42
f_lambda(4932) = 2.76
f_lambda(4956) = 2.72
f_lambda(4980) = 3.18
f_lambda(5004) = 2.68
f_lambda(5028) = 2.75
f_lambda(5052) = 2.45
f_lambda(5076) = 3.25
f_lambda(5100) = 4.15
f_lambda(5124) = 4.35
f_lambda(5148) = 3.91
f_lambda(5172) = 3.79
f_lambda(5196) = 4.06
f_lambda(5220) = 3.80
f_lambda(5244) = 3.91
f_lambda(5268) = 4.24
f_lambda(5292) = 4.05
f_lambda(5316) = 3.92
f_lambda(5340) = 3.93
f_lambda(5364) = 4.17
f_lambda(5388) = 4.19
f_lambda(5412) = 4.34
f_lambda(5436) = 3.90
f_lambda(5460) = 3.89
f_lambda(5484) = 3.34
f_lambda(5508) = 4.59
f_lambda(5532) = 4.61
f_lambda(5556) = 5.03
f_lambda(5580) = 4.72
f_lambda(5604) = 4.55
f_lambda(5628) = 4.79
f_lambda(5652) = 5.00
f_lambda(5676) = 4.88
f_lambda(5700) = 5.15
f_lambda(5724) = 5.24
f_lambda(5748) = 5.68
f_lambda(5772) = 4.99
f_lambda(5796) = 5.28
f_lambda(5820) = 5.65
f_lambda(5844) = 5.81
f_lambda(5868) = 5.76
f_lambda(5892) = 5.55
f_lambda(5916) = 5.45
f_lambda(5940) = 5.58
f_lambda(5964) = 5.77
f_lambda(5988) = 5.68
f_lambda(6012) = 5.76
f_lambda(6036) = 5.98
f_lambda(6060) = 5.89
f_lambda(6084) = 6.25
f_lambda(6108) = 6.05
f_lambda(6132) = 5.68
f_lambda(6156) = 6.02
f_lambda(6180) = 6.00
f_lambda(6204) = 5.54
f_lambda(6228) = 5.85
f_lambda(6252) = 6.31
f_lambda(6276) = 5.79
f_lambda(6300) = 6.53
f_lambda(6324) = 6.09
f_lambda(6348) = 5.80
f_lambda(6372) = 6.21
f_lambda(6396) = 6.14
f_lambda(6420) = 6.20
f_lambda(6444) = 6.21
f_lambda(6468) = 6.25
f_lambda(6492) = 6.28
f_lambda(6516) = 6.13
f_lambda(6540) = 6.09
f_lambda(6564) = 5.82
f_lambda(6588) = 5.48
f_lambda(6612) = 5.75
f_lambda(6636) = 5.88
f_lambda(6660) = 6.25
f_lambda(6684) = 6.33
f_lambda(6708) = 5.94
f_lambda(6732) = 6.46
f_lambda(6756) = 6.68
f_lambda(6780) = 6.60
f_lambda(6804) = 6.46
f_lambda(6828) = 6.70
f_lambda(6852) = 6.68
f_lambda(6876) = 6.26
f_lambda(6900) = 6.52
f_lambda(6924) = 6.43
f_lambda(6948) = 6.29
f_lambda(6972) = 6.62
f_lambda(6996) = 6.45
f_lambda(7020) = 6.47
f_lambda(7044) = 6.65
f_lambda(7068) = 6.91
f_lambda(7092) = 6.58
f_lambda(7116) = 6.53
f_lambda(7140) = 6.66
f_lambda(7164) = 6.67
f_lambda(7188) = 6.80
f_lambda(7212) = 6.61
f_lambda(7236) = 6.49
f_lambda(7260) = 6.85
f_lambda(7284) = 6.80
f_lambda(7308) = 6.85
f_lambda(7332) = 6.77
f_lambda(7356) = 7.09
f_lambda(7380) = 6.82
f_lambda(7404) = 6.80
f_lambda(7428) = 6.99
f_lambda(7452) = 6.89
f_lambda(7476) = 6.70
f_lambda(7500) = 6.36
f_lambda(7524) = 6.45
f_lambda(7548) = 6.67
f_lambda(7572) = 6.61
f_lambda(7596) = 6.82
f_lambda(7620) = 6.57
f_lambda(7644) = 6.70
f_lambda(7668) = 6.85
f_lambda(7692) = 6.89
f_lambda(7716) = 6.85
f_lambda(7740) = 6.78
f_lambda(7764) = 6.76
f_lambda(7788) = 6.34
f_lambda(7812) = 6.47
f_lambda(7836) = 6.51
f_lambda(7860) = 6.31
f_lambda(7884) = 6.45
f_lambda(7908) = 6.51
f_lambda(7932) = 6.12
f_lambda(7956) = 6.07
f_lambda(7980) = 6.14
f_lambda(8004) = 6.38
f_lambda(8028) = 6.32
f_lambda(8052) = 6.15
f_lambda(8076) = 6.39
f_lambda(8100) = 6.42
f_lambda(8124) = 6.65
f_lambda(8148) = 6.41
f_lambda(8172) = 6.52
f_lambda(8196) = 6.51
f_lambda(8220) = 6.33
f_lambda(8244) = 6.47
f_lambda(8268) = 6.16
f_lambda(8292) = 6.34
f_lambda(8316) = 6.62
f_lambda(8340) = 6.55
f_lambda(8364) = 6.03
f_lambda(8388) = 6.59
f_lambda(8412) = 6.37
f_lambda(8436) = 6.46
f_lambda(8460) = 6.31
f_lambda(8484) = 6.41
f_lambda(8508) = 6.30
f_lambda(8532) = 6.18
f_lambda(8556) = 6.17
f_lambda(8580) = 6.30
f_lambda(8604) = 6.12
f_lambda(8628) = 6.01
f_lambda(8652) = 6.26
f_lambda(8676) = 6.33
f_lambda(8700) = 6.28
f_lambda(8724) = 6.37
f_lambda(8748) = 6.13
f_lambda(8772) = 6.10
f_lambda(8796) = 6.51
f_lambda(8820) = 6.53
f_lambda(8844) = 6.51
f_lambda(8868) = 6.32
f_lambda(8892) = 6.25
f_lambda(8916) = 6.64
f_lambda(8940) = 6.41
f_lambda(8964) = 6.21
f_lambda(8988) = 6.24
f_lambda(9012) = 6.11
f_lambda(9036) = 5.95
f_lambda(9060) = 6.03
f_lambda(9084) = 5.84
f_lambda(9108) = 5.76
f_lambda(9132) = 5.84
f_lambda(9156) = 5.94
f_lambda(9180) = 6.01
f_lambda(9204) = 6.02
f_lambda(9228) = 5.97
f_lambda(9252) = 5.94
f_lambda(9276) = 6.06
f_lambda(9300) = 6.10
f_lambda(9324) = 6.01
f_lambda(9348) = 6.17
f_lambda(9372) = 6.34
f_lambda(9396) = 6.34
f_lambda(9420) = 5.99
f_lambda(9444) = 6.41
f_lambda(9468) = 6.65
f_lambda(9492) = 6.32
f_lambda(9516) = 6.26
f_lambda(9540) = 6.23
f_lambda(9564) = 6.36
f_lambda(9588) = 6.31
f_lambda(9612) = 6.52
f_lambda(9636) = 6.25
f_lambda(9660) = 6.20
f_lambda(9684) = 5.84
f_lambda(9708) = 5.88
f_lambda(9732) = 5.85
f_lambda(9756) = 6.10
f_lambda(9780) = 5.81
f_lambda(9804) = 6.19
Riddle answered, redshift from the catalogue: 0.27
